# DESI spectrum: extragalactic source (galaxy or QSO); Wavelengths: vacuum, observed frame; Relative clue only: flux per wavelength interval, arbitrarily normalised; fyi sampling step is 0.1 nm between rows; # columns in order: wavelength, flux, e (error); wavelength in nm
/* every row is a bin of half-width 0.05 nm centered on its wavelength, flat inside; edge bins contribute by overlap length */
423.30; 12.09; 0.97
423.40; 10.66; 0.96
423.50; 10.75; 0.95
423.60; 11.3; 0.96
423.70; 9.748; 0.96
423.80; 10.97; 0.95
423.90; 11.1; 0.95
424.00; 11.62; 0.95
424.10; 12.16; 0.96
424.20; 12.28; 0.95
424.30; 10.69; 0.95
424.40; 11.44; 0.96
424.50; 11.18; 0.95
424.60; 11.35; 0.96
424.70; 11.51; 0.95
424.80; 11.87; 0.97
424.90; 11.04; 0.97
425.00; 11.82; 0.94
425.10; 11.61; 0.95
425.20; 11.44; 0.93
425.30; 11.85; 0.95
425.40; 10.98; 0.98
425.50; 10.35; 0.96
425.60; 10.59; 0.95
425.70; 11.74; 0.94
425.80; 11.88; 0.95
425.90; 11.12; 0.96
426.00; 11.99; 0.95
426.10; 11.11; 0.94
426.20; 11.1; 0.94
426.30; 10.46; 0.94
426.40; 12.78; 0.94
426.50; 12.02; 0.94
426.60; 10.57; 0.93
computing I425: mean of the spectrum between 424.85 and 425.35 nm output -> 11.6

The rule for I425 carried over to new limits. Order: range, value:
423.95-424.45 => 11.6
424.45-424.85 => 11.5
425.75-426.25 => 11.4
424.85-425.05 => 11.4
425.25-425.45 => 11.4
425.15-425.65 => 11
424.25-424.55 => 11.1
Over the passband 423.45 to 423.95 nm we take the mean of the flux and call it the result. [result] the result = 10.8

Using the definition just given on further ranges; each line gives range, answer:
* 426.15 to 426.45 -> 11.4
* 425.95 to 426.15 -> 11.6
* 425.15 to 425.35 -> 11.6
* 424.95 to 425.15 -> 11.7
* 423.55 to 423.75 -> 10.5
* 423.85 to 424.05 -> 11.4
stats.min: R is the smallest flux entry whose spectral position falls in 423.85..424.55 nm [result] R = 10.69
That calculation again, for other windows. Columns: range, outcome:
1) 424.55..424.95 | 11.04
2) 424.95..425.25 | 11.44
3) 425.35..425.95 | 10.35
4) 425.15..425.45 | 10.98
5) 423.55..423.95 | 9.748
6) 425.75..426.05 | 11.12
